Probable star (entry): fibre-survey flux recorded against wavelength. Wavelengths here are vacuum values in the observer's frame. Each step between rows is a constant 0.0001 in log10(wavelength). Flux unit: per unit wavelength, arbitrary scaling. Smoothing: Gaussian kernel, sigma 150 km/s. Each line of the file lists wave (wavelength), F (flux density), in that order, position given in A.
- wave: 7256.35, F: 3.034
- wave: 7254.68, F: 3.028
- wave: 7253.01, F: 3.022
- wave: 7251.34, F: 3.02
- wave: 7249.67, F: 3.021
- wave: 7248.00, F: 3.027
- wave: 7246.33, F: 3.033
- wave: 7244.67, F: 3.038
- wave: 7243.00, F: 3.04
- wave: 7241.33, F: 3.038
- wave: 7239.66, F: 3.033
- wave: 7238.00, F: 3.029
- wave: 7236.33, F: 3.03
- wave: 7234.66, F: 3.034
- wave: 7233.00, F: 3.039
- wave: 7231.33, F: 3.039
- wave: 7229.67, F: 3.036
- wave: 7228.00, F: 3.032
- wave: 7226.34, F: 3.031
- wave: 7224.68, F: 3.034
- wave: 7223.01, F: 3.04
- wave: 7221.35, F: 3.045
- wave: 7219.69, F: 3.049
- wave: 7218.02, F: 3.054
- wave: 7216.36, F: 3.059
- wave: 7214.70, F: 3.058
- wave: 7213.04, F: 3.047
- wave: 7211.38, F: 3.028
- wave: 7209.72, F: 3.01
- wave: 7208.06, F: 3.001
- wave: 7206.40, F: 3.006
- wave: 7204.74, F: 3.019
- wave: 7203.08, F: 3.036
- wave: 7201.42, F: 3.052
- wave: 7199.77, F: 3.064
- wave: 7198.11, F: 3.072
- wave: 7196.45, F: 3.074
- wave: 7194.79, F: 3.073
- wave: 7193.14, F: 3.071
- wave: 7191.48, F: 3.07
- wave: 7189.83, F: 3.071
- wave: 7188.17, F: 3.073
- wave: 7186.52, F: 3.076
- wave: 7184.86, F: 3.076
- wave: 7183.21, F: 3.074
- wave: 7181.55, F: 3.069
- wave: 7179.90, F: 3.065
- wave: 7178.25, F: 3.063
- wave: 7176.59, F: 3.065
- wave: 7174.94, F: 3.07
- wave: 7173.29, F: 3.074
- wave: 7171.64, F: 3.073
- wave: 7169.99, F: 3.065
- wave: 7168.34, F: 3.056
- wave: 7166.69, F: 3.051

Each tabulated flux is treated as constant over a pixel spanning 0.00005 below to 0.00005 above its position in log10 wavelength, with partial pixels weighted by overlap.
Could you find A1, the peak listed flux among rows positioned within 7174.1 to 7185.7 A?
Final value 3.076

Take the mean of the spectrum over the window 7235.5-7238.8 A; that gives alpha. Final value 3.03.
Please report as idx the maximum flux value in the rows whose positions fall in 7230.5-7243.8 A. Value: 3.04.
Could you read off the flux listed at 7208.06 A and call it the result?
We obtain 3.001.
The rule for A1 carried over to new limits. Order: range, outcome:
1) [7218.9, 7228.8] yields 3.049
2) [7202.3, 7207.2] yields 3.036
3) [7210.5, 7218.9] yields 3.059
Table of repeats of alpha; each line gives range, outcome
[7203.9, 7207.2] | 3.01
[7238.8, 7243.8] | 3.04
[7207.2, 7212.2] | 3.01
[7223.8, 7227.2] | 3.03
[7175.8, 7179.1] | 3.06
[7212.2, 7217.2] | 3.06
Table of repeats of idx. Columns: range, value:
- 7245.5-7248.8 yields 3.033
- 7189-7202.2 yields 3.074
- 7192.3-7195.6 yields 3.073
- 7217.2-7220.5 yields 3.054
